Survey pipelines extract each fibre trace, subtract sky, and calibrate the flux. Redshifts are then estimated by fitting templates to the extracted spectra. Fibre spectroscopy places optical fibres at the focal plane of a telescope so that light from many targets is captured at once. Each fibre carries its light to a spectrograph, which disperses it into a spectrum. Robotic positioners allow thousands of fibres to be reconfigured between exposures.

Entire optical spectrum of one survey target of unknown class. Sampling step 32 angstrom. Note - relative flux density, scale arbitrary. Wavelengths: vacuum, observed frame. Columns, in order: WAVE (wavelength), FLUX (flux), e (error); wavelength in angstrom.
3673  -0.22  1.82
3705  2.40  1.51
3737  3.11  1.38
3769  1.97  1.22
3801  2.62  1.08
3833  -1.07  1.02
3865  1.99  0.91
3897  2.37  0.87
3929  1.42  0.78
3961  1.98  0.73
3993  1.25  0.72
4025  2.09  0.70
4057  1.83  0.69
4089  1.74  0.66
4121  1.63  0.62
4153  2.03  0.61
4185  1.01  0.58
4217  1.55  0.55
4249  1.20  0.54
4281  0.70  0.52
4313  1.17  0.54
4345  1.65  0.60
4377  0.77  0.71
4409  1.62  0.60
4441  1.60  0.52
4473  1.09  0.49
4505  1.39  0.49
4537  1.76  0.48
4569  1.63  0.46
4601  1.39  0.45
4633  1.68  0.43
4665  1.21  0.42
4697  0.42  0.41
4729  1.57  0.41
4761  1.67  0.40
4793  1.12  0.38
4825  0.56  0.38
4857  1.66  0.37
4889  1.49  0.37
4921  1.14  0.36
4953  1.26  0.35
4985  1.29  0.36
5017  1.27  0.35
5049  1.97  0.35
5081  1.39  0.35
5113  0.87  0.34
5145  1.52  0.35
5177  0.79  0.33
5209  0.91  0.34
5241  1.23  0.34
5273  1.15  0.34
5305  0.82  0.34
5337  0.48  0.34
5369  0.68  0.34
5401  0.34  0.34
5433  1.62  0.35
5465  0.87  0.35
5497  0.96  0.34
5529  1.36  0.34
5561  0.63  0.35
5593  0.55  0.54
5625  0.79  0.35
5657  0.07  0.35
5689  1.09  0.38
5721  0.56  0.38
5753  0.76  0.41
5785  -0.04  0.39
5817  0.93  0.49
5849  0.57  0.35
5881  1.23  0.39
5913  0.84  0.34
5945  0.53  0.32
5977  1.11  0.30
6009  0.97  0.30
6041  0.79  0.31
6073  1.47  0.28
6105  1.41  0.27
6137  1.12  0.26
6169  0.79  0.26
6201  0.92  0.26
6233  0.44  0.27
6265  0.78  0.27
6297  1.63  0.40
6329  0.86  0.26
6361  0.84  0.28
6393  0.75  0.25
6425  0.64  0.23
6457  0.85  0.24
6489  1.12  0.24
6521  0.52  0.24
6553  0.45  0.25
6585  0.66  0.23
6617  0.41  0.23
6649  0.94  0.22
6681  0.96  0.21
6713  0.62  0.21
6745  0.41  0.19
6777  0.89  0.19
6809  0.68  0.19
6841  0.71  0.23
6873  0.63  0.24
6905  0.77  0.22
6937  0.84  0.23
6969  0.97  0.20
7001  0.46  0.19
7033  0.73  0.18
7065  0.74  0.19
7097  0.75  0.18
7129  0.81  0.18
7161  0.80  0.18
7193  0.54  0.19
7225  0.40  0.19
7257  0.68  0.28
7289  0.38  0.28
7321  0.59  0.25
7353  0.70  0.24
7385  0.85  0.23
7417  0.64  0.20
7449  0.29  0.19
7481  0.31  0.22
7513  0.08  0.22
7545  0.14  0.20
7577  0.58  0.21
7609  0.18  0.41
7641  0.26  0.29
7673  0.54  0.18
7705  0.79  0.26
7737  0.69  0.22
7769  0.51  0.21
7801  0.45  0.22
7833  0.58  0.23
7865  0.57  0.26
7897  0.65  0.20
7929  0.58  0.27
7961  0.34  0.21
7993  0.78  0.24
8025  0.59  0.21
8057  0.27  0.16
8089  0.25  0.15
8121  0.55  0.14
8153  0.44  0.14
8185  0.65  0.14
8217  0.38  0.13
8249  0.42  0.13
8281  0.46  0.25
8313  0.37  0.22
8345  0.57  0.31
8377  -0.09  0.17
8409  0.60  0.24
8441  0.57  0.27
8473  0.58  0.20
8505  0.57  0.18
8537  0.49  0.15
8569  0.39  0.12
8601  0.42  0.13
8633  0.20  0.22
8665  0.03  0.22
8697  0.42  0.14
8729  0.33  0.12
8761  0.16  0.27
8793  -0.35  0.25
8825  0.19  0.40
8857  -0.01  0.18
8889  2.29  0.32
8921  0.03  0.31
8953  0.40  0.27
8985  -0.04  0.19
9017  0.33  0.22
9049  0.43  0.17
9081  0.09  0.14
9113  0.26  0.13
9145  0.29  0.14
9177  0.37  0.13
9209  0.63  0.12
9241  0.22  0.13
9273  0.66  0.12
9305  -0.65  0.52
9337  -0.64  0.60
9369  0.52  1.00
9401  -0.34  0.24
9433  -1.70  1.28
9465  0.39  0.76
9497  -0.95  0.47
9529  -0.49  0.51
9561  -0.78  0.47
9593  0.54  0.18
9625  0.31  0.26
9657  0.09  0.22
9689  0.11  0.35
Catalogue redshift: 1.383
